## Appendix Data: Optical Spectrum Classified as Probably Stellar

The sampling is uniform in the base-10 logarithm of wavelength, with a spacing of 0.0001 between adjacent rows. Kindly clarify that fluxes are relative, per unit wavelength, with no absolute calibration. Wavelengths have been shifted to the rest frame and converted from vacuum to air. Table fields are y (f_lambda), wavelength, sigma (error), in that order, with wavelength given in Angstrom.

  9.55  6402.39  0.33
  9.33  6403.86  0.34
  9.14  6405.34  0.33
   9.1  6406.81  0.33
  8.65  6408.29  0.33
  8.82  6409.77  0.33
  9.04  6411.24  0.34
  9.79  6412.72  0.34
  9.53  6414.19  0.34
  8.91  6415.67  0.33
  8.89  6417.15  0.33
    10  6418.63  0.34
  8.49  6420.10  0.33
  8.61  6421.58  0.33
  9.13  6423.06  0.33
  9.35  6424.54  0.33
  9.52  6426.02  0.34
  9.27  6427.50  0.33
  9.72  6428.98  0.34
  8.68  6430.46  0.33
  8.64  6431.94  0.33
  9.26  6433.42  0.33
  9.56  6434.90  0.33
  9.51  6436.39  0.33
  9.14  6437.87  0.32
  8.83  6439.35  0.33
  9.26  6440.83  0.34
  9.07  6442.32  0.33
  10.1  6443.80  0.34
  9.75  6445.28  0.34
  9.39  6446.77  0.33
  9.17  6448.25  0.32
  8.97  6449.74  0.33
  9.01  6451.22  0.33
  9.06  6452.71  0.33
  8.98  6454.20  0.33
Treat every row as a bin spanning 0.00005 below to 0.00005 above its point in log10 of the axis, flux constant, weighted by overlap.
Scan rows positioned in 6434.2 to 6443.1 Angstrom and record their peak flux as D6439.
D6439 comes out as 9.56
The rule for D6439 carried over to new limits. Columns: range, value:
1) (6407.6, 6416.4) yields 9.79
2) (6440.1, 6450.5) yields 10.1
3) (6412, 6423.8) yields 10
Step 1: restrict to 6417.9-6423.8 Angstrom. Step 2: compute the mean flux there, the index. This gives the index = 9.06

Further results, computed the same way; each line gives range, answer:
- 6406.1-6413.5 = 9.08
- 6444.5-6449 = 9.44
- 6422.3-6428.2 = 9.31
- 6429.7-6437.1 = 9.13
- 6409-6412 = 8.93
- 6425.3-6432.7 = 9.17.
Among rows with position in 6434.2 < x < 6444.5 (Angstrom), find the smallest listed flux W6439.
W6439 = 8.83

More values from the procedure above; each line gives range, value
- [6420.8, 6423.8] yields 8.61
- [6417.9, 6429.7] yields 8.49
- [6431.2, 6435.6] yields 8.64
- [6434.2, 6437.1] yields 9.51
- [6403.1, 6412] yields 8.65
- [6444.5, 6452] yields 8.97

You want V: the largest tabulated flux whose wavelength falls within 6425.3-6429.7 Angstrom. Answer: 9.72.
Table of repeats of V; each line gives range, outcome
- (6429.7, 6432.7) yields 8.68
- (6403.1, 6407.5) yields 9.33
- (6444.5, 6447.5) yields 9.75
